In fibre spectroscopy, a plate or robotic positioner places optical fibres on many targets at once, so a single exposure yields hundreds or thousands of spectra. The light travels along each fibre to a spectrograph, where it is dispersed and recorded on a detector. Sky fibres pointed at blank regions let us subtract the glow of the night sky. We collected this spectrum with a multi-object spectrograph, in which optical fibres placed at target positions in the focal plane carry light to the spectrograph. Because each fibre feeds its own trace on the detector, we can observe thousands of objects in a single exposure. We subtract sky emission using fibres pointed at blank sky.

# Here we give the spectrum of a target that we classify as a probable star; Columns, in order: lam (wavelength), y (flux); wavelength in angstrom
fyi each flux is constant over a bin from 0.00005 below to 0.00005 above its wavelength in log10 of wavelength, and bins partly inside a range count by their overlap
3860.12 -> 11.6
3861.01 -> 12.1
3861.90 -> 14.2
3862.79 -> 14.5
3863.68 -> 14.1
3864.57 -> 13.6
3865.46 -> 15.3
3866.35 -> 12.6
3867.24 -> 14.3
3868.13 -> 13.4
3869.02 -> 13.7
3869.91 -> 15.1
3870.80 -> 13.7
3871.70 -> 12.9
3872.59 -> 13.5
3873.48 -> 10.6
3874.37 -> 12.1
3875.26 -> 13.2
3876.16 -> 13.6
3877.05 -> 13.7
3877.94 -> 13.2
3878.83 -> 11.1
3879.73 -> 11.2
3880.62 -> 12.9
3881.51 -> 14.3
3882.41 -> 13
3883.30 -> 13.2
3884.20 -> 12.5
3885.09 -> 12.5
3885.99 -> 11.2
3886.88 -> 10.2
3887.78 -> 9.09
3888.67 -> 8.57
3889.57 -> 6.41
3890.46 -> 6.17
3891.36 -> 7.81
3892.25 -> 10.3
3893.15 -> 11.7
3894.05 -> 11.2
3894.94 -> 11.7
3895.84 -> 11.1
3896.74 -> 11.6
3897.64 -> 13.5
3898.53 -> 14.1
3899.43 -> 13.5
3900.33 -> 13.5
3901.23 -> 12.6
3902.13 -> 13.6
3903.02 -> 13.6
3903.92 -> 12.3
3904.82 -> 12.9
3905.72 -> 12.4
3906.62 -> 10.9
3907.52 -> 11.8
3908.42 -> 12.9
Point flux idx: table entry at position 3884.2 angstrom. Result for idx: 12.5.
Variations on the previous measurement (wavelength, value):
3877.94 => 13.2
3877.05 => 13.7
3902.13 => 13.6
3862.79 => 14.5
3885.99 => 11.2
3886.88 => 10.2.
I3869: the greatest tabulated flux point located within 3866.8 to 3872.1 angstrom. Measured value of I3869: 15.1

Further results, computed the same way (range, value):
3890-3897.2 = 11.7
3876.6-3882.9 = 14.3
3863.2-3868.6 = 15.3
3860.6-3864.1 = 14.5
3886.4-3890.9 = 10.2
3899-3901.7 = 13.5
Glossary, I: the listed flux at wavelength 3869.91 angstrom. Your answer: 15.1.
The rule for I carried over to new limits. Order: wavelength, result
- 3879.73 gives 11.2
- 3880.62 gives 12.9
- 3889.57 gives 6.41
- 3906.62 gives 10.9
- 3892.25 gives 10.3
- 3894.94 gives 11.7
